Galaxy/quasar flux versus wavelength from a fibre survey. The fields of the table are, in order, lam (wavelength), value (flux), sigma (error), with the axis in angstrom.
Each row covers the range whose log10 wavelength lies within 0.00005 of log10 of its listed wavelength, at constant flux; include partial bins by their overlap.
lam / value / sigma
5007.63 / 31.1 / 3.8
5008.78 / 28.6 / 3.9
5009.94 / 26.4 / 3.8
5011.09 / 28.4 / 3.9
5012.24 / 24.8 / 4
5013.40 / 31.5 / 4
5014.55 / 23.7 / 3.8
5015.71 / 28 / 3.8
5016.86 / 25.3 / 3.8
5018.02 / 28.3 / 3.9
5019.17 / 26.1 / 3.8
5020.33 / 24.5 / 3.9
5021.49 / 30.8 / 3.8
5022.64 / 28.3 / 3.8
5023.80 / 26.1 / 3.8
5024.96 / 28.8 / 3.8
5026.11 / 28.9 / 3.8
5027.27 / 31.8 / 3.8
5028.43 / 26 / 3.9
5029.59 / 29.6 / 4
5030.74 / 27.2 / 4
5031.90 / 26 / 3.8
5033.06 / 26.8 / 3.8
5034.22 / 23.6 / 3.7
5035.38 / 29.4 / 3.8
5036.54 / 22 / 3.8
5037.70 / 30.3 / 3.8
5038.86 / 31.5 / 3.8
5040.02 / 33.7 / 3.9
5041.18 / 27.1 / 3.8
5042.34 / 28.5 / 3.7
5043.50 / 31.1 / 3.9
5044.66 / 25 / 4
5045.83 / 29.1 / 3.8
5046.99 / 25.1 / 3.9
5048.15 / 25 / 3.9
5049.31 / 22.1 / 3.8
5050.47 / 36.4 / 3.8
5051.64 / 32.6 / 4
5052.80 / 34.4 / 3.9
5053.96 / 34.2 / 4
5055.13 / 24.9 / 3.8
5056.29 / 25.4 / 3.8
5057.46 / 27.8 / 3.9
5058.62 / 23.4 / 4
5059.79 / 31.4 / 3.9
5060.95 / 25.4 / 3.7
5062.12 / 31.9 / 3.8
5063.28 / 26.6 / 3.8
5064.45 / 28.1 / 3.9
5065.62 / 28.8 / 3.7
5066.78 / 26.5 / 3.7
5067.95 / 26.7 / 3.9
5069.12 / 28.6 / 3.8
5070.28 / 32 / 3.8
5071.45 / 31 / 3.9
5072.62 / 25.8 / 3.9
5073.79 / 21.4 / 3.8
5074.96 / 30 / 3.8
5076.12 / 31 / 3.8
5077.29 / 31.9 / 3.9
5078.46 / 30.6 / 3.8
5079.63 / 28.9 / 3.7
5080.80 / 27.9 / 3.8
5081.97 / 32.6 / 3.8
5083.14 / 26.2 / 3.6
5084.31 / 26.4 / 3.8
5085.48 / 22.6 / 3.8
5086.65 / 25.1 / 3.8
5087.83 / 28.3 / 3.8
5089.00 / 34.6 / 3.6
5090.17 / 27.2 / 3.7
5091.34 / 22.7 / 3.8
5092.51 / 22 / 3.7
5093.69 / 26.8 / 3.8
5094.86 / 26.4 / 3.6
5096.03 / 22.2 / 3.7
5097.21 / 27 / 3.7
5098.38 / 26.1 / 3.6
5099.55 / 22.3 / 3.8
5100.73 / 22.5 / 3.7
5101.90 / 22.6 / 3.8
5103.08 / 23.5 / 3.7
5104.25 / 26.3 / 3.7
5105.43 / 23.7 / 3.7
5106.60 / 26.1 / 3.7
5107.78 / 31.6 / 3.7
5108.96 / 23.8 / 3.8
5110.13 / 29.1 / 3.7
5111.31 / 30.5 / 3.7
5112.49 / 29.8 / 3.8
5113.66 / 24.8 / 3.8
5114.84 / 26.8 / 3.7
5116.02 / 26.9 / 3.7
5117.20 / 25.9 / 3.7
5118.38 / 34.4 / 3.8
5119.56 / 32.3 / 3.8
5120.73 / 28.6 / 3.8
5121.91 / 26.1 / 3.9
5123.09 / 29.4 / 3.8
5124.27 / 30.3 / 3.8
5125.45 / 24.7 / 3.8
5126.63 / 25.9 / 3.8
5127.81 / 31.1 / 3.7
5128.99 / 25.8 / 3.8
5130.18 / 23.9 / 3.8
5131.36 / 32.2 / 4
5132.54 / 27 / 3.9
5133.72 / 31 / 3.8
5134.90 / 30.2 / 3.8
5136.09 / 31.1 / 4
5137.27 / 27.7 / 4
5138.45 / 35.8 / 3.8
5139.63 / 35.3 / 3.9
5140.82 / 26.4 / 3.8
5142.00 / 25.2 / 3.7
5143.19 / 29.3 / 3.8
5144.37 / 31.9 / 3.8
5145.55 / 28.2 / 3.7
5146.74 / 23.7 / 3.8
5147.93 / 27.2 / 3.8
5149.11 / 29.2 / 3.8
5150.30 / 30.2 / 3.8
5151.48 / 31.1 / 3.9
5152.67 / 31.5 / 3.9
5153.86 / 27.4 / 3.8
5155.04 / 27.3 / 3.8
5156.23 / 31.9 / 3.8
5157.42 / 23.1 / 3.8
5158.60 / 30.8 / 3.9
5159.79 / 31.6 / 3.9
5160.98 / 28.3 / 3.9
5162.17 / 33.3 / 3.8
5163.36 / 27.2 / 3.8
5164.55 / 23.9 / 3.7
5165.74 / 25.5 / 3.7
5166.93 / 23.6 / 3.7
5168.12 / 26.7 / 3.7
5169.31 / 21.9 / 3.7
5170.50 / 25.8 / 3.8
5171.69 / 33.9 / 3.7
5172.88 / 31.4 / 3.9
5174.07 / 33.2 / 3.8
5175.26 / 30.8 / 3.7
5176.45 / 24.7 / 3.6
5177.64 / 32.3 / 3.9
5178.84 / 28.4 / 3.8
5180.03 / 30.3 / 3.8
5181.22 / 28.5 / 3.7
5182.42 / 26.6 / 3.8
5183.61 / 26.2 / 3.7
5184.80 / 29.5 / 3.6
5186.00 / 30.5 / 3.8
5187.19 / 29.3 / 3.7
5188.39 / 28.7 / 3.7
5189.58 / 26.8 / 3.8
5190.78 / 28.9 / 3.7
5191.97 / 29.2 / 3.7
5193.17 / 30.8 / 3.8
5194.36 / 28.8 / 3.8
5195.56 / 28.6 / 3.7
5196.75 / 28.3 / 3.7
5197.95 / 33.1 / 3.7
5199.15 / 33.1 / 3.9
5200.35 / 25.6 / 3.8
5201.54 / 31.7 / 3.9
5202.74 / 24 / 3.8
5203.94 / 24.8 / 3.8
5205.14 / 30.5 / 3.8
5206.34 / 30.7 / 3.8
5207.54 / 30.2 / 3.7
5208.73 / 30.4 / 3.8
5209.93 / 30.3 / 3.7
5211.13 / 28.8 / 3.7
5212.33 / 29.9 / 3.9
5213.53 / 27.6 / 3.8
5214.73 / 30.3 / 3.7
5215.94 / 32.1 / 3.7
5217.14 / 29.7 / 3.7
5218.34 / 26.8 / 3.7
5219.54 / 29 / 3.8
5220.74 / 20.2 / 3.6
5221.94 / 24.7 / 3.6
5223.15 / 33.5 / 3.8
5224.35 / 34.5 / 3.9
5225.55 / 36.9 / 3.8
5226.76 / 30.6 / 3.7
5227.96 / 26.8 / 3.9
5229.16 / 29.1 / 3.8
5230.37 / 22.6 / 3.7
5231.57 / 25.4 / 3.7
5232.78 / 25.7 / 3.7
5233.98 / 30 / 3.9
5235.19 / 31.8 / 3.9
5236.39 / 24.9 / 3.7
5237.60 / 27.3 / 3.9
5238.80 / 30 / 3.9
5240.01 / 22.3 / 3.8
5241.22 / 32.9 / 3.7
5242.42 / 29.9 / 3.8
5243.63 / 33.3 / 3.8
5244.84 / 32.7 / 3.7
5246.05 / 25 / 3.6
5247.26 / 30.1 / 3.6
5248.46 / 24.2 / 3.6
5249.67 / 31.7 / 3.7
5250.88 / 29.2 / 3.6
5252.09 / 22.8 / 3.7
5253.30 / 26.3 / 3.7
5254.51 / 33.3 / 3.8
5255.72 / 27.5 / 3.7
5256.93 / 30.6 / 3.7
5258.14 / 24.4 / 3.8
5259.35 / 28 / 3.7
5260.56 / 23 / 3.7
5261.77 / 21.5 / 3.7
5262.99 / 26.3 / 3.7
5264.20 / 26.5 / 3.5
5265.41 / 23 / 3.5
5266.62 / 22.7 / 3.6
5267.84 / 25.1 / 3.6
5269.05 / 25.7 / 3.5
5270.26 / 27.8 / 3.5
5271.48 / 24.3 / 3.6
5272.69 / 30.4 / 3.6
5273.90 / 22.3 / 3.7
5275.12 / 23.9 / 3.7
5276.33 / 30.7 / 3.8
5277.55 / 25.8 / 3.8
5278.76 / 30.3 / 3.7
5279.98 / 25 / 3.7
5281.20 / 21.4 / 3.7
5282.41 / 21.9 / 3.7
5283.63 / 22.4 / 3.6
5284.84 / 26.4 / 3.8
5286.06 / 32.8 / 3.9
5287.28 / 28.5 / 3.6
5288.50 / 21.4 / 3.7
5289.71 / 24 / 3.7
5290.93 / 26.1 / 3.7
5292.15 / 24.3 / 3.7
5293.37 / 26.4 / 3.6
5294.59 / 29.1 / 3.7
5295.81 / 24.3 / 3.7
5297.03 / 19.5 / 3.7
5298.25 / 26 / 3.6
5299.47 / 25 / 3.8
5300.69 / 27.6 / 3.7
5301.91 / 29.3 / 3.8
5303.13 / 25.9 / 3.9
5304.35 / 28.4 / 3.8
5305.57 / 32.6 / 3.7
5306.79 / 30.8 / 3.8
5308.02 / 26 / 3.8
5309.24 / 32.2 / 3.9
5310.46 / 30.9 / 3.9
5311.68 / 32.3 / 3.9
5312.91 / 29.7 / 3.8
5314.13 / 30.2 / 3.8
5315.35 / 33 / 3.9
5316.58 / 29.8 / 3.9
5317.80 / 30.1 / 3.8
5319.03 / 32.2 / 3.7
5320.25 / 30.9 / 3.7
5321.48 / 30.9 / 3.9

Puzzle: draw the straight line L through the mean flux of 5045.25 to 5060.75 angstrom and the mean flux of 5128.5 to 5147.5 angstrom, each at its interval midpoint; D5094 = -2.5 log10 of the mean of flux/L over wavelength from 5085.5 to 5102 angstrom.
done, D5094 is 0.14 mag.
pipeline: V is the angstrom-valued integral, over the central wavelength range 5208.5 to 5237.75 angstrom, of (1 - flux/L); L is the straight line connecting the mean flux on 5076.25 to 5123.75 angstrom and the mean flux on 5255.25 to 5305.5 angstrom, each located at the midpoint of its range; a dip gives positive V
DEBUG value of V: -2.8 angstrom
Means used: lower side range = 27.1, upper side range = 25.8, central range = 28.8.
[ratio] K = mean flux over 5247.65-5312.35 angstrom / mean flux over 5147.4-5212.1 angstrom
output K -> 0.92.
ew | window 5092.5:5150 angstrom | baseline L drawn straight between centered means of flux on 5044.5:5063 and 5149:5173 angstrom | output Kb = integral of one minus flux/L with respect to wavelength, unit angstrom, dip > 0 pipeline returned 1.4 angstrom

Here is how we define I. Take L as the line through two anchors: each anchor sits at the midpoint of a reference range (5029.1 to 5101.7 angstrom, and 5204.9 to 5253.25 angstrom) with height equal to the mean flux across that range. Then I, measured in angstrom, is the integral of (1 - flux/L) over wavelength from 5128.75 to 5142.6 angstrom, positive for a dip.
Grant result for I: -0.6 angstrom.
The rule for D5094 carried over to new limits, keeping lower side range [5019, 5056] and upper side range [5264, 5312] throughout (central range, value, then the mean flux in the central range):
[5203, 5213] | -0.09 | 29.3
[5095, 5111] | 0.11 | 25.3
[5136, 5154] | -0.07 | 29.5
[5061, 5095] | 0.01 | 27.9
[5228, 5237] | -0.01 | 27.1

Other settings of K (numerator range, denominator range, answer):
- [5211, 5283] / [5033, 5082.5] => 0.96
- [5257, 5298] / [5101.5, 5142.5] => 0.90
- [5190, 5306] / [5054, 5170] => 0.99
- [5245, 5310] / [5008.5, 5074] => 0.95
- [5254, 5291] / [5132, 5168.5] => 0.90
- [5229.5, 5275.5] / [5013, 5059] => 0.96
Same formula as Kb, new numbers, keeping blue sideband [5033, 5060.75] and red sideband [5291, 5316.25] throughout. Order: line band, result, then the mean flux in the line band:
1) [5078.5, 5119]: 2.4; 26.6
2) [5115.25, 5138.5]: -0.5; 28.8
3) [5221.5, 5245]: -0.8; 29.2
